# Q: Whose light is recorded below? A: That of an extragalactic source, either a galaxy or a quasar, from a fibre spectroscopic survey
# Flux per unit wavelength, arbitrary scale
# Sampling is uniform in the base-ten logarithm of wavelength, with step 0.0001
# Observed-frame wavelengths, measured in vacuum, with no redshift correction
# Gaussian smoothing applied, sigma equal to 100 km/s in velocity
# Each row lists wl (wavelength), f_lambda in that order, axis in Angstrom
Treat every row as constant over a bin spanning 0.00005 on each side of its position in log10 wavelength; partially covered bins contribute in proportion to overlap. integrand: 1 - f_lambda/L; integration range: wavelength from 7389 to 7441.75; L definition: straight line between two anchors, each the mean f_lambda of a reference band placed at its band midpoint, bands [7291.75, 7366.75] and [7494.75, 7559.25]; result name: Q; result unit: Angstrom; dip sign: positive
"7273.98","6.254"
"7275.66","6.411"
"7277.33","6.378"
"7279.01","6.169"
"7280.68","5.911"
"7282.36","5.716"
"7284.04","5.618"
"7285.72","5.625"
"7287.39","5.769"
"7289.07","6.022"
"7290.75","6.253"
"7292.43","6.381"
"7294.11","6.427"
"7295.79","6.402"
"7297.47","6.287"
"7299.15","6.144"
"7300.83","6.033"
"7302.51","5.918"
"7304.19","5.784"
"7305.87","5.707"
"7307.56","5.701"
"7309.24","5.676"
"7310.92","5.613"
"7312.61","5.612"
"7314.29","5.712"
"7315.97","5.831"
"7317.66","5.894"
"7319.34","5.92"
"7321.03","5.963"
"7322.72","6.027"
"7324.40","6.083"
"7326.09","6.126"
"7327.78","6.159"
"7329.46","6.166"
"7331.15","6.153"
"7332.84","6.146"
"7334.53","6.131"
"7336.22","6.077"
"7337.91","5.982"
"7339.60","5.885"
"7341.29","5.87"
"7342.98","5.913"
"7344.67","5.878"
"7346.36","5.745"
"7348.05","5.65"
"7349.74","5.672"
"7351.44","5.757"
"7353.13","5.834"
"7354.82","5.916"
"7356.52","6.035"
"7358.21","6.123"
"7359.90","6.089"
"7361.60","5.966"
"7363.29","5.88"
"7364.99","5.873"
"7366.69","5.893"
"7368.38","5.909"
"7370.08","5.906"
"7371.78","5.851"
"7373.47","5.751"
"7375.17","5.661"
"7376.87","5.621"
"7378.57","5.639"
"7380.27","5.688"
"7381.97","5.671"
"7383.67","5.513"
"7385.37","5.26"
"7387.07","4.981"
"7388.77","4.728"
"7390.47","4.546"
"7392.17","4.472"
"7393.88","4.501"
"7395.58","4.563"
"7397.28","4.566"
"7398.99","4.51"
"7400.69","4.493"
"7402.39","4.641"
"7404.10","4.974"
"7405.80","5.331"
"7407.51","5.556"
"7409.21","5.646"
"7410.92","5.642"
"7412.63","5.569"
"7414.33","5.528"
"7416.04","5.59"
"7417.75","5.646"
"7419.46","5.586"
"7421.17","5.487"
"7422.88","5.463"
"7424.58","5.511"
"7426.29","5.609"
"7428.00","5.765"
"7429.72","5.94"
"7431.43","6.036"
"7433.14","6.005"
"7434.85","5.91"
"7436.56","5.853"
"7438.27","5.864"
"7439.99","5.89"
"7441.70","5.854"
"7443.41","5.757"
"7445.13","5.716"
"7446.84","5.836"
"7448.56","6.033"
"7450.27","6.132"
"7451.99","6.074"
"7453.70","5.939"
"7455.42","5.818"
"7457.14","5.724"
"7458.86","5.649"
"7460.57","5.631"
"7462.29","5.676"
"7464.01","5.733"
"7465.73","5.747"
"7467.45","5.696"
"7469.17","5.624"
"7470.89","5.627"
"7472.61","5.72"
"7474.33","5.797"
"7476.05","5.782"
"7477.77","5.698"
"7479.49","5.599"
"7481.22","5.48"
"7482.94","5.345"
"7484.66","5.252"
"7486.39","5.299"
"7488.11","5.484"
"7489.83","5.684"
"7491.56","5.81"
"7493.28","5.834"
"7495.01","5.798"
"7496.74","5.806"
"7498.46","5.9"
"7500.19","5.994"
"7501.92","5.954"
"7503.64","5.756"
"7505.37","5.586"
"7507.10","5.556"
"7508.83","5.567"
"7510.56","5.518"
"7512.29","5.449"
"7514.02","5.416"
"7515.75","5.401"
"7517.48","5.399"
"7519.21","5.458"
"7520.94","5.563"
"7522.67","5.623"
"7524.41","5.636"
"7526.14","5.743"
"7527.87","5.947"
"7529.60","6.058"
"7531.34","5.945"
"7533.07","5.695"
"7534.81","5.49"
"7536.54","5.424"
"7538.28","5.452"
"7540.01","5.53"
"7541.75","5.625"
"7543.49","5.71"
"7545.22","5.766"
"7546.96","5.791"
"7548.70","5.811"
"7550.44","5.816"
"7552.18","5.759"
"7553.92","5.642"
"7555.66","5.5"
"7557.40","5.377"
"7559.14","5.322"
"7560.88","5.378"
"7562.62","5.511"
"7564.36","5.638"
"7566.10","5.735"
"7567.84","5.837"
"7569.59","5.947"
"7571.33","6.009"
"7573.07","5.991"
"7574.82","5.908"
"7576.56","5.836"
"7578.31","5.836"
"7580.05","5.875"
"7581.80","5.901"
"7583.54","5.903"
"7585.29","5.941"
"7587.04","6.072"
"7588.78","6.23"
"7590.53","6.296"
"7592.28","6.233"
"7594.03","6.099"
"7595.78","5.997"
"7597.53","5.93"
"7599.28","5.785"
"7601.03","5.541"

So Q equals 4.2 Angstrom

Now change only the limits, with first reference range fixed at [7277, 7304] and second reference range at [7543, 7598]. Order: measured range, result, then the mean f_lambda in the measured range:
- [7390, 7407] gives 3.7 Angstrom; 4.68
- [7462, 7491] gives 1.5 Angstrom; 5.6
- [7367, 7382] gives 0.6 Angstrom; 5.75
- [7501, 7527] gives 1.3 Angstrom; 5.58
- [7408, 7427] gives 1.2 Angstrom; 5.57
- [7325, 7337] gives -0.2 Angstrom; 6.13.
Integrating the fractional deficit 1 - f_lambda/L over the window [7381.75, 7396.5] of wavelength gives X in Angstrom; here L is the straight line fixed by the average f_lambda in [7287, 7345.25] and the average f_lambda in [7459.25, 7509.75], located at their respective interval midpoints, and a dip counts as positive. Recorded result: 2.45 Angstrom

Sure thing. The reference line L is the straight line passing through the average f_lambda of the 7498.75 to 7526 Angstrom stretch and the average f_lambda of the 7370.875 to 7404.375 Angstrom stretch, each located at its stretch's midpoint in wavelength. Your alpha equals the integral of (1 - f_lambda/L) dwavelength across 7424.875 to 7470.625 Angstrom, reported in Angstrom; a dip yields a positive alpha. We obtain -4.2 Angstrom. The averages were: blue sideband 5.08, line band 5.82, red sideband 5.6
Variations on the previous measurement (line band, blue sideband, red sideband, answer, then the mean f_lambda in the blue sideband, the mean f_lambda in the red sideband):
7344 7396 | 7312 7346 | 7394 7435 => 1.1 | 5.98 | 5.37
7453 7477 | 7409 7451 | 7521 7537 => 0.1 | 5.76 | 5.73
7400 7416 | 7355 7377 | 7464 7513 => 1.4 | 5.9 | 5.66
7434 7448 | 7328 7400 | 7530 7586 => -0.4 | 5.62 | 5.72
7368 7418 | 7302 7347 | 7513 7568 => 4.9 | 5.91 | 5.62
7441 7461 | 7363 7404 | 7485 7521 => -1.4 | 5.24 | 5.63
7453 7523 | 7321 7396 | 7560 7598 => 2.3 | 5.72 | 5.91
